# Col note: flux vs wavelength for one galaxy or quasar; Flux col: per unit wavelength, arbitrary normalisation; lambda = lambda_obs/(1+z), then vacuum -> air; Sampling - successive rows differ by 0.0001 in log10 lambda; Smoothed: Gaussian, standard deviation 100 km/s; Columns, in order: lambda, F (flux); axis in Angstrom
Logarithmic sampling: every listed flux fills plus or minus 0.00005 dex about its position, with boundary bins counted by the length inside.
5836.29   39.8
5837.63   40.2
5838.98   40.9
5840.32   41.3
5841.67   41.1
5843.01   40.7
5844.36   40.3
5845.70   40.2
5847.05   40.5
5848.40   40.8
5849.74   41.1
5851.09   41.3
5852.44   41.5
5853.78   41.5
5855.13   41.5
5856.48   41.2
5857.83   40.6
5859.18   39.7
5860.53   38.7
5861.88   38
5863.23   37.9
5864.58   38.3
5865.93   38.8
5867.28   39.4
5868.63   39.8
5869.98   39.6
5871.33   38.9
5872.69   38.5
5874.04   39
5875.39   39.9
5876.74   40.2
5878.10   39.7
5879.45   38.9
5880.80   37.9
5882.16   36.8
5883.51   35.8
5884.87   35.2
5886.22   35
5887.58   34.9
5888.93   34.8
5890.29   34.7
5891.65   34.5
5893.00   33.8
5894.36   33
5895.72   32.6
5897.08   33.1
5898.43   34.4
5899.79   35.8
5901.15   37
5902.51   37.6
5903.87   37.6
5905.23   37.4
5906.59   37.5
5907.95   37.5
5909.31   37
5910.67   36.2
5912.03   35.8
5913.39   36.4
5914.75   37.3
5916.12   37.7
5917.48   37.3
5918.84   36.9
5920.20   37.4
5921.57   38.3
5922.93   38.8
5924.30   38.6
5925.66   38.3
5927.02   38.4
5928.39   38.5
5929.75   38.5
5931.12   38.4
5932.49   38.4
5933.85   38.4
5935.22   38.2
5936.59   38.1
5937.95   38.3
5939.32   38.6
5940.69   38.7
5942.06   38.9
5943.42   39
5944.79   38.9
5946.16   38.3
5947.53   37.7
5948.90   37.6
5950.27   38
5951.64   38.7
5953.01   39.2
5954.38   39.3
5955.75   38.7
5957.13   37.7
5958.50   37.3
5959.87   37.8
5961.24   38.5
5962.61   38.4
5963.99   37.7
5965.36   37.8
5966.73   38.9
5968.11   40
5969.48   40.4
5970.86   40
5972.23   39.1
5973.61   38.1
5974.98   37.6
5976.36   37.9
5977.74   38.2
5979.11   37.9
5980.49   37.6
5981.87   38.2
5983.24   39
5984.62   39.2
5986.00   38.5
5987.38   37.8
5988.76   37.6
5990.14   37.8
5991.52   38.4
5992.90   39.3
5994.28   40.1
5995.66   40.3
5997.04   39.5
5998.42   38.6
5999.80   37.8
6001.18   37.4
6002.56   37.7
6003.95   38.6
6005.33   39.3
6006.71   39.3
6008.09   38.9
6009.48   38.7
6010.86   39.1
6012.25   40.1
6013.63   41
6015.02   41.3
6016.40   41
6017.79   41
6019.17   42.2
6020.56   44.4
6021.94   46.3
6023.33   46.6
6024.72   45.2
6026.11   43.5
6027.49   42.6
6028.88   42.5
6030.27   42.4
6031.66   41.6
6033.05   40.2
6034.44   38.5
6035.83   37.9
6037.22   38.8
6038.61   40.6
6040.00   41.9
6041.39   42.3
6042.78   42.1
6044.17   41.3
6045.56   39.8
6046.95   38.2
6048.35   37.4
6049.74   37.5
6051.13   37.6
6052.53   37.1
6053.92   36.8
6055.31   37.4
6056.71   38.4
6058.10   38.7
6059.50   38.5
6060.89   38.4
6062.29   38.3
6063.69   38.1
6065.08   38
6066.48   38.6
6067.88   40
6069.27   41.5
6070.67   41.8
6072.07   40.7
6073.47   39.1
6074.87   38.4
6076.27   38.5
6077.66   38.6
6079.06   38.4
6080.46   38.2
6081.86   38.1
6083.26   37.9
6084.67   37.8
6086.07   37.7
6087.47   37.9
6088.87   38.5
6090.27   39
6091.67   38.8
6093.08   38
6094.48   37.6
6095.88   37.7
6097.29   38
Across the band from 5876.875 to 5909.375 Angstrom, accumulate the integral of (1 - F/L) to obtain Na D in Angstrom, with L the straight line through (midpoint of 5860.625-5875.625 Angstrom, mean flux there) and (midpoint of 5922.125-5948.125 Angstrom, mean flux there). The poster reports 2.31 Angstrom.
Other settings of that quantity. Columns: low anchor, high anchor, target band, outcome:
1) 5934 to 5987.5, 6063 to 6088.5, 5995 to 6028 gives -1.9 Angstrom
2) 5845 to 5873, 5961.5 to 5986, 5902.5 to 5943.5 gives 1.4 Angstrom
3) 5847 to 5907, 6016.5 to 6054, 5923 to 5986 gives 1.5 Angstrom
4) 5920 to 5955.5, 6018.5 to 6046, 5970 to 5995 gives 1.0 Angstrom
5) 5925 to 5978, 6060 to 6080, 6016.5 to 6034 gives -1.9 Angstrom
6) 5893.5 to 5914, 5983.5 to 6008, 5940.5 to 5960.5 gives -0.6 Angstrom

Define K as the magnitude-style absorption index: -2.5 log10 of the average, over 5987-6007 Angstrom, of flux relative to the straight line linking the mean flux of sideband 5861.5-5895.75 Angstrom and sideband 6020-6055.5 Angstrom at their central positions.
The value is 0.04 mag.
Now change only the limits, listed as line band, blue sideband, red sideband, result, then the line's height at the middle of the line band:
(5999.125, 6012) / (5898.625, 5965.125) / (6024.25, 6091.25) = 0.01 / 38.8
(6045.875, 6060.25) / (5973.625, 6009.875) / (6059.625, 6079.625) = 0.03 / 39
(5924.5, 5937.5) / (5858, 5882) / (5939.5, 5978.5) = 0.01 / 38.7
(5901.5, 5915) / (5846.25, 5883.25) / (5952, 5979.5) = 0.06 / 39.1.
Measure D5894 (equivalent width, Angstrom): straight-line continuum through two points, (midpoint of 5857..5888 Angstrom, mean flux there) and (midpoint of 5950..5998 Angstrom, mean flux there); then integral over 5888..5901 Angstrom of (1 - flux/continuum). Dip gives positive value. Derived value 1.4 Angstrom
